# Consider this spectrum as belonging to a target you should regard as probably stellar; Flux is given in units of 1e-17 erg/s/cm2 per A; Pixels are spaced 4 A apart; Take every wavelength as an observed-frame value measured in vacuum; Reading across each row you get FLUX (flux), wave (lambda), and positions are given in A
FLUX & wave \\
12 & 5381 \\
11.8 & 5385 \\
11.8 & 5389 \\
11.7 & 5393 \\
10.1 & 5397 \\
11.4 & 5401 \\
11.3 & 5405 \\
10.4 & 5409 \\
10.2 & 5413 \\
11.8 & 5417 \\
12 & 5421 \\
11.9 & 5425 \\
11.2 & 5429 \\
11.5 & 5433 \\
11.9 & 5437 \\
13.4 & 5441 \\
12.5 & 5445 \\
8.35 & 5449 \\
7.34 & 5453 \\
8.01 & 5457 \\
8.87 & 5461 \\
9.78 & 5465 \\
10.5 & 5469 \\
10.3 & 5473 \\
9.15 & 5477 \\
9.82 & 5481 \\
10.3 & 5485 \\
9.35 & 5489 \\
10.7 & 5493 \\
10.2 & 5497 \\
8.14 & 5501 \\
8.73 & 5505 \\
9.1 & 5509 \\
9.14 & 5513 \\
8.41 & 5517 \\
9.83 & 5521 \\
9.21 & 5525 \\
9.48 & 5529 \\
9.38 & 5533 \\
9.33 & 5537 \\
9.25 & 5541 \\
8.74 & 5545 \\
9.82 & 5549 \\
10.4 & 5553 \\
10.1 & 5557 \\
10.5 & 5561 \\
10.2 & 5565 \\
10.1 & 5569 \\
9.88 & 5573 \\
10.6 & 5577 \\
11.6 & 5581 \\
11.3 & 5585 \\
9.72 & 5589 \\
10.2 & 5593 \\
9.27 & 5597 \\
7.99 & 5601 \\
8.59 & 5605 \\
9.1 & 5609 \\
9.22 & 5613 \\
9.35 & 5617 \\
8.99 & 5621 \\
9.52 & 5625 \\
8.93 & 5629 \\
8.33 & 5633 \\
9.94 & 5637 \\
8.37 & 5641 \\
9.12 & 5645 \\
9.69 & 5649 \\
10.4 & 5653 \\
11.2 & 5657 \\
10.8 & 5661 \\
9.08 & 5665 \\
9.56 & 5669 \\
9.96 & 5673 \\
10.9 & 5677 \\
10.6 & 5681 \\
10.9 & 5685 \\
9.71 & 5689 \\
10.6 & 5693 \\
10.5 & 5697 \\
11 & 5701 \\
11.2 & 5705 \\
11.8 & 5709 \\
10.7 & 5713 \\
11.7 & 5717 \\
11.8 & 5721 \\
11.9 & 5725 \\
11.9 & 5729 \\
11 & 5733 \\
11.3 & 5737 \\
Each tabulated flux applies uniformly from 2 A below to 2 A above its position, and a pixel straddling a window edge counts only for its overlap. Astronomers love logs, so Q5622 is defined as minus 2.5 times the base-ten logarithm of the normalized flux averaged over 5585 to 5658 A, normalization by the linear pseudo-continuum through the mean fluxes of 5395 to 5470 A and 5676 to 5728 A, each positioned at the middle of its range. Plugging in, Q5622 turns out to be 0.17 mag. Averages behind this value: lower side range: 10.7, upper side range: 11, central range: 9.36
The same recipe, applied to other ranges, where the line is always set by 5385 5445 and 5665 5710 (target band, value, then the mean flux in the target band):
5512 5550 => 0.20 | 9.25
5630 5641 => 0.19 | 8.98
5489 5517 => 0.20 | 9.27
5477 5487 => 0.14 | 9.88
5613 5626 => 0.16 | 9.26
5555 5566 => 0.07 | 10.3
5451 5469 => 0.29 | 8.72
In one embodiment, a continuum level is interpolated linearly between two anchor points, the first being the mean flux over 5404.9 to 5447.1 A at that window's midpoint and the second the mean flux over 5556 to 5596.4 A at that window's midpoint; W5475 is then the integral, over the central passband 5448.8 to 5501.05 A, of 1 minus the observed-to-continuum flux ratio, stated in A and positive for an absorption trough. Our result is 8.4 A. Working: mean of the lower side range 11.7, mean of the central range 9.42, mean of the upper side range 10.4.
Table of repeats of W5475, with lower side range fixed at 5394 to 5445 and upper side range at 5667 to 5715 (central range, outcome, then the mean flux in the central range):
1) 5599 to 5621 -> 4.07 A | 8.86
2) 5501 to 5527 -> 5.06 A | 9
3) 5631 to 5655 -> 3.25 A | 9.31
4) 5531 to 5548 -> 2.88 A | 9.21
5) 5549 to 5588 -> 1.91 A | 10.5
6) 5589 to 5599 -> 1.09 A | 9.73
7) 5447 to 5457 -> 3.07 A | 7.88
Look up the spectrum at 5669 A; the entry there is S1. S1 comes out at 9.56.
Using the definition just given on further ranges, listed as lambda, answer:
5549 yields 9.82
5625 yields 9.52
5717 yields 11.7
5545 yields 8.74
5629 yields 8.93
